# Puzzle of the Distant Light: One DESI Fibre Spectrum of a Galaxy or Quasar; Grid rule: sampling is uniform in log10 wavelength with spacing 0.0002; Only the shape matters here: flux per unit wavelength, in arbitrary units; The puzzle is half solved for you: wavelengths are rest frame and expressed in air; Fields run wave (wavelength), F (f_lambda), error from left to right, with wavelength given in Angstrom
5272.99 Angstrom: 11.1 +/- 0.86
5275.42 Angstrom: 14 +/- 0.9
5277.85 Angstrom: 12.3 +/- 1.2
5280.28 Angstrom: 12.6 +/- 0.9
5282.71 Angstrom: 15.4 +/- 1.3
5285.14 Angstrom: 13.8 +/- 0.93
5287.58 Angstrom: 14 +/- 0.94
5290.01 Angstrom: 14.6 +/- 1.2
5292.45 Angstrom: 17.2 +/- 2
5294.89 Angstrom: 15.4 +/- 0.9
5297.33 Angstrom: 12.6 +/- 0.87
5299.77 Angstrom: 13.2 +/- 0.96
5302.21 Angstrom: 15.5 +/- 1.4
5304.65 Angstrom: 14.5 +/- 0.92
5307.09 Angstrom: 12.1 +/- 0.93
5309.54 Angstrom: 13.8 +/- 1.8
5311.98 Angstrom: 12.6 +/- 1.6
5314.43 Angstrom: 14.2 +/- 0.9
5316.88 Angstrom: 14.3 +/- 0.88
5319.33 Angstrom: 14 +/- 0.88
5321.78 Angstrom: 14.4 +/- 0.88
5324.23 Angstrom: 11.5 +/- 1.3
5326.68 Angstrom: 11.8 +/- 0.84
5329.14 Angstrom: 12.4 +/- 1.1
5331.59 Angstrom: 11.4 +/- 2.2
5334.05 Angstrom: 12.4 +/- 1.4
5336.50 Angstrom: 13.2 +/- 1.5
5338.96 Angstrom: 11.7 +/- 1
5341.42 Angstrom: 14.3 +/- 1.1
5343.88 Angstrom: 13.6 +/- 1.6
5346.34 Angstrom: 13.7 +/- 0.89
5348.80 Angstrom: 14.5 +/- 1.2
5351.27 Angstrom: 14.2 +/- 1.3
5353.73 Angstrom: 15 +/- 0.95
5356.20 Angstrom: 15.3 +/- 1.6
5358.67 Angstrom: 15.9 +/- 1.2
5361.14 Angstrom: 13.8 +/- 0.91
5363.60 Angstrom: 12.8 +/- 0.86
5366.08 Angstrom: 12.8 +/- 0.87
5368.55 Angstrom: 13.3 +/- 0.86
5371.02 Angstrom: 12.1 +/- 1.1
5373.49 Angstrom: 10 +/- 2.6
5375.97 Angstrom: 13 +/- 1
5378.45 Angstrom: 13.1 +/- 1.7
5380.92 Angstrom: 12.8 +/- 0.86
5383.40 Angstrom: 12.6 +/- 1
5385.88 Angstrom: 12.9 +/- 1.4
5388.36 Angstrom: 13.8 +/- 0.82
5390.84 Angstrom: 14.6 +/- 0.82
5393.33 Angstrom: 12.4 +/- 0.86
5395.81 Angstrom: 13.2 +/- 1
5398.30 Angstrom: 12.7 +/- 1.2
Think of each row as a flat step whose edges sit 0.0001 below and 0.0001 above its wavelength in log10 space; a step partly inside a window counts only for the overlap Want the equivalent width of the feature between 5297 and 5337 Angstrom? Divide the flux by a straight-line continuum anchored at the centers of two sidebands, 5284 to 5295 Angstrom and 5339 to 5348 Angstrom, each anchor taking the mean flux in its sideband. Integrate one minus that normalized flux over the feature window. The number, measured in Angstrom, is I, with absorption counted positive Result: 3.1 Angstrom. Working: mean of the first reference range 15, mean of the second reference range 13.6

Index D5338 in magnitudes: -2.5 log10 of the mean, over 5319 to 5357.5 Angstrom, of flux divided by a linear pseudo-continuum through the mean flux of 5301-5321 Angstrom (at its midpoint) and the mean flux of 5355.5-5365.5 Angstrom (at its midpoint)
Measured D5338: 0.06 mag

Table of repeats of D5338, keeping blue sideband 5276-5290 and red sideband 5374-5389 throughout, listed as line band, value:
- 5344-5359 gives -0.117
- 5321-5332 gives 0.090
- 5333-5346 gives 0.010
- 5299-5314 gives -0.011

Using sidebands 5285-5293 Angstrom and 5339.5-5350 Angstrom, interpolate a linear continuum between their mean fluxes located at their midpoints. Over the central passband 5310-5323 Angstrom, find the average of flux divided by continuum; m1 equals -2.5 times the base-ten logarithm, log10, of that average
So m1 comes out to 0.04 mag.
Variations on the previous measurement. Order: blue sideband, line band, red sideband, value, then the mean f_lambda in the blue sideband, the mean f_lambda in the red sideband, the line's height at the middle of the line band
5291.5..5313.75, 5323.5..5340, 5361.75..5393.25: 0.13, 14.1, 12.8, 13.6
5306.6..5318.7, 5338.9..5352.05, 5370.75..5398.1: -0.05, 13.5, 12.8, 13.2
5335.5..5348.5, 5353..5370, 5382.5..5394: -0.06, 13.4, 13.3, 13.4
